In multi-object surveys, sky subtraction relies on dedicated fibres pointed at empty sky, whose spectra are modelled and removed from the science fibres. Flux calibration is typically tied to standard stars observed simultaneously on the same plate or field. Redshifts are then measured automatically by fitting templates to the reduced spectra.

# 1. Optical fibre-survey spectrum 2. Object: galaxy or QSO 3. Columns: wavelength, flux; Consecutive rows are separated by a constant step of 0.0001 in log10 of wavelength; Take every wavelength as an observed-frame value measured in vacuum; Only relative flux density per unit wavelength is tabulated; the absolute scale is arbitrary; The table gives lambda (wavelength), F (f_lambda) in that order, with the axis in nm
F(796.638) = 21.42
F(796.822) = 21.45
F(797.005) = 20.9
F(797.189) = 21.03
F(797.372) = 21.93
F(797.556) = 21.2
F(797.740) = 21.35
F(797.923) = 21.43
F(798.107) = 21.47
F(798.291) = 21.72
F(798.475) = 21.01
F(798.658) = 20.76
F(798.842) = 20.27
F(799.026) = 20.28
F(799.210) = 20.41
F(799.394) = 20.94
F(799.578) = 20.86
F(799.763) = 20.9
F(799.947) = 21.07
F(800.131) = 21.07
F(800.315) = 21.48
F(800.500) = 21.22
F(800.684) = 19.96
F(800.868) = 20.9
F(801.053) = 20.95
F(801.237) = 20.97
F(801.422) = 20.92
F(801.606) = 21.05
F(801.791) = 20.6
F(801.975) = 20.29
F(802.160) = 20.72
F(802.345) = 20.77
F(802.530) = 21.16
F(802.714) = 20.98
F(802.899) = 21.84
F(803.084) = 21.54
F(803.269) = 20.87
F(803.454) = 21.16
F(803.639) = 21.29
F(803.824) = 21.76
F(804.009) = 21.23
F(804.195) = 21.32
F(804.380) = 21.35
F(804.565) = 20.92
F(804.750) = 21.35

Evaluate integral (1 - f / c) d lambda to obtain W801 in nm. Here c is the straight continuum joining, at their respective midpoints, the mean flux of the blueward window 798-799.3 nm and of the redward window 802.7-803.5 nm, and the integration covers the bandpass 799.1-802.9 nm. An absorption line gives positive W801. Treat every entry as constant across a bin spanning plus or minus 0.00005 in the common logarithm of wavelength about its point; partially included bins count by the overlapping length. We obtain 0.04 nm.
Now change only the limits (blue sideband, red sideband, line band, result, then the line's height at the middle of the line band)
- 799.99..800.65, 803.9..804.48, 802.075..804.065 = 0.00 nm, 21.2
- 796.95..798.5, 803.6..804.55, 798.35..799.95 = 0.05 nm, 21.4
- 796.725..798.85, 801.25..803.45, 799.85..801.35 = 0.01 nm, 21.1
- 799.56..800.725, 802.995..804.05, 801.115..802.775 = 0.03 nm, 21.2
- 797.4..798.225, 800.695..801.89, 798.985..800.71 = 0.02 nm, 21.1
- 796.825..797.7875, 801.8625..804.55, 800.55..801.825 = 0.02 nm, 21.2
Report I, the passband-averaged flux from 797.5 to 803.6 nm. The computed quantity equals 21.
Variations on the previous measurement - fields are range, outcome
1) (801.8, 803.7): 21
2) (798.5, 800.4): 20.8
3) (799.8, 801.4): 21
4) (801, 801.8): 20.9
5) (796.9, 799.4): 21.1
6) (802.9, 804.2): 21.3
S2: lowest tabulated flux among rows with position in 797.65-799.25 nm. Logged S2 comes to 20.27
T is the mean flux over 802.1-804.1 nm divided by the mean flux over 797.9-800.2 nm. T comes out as 1.0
